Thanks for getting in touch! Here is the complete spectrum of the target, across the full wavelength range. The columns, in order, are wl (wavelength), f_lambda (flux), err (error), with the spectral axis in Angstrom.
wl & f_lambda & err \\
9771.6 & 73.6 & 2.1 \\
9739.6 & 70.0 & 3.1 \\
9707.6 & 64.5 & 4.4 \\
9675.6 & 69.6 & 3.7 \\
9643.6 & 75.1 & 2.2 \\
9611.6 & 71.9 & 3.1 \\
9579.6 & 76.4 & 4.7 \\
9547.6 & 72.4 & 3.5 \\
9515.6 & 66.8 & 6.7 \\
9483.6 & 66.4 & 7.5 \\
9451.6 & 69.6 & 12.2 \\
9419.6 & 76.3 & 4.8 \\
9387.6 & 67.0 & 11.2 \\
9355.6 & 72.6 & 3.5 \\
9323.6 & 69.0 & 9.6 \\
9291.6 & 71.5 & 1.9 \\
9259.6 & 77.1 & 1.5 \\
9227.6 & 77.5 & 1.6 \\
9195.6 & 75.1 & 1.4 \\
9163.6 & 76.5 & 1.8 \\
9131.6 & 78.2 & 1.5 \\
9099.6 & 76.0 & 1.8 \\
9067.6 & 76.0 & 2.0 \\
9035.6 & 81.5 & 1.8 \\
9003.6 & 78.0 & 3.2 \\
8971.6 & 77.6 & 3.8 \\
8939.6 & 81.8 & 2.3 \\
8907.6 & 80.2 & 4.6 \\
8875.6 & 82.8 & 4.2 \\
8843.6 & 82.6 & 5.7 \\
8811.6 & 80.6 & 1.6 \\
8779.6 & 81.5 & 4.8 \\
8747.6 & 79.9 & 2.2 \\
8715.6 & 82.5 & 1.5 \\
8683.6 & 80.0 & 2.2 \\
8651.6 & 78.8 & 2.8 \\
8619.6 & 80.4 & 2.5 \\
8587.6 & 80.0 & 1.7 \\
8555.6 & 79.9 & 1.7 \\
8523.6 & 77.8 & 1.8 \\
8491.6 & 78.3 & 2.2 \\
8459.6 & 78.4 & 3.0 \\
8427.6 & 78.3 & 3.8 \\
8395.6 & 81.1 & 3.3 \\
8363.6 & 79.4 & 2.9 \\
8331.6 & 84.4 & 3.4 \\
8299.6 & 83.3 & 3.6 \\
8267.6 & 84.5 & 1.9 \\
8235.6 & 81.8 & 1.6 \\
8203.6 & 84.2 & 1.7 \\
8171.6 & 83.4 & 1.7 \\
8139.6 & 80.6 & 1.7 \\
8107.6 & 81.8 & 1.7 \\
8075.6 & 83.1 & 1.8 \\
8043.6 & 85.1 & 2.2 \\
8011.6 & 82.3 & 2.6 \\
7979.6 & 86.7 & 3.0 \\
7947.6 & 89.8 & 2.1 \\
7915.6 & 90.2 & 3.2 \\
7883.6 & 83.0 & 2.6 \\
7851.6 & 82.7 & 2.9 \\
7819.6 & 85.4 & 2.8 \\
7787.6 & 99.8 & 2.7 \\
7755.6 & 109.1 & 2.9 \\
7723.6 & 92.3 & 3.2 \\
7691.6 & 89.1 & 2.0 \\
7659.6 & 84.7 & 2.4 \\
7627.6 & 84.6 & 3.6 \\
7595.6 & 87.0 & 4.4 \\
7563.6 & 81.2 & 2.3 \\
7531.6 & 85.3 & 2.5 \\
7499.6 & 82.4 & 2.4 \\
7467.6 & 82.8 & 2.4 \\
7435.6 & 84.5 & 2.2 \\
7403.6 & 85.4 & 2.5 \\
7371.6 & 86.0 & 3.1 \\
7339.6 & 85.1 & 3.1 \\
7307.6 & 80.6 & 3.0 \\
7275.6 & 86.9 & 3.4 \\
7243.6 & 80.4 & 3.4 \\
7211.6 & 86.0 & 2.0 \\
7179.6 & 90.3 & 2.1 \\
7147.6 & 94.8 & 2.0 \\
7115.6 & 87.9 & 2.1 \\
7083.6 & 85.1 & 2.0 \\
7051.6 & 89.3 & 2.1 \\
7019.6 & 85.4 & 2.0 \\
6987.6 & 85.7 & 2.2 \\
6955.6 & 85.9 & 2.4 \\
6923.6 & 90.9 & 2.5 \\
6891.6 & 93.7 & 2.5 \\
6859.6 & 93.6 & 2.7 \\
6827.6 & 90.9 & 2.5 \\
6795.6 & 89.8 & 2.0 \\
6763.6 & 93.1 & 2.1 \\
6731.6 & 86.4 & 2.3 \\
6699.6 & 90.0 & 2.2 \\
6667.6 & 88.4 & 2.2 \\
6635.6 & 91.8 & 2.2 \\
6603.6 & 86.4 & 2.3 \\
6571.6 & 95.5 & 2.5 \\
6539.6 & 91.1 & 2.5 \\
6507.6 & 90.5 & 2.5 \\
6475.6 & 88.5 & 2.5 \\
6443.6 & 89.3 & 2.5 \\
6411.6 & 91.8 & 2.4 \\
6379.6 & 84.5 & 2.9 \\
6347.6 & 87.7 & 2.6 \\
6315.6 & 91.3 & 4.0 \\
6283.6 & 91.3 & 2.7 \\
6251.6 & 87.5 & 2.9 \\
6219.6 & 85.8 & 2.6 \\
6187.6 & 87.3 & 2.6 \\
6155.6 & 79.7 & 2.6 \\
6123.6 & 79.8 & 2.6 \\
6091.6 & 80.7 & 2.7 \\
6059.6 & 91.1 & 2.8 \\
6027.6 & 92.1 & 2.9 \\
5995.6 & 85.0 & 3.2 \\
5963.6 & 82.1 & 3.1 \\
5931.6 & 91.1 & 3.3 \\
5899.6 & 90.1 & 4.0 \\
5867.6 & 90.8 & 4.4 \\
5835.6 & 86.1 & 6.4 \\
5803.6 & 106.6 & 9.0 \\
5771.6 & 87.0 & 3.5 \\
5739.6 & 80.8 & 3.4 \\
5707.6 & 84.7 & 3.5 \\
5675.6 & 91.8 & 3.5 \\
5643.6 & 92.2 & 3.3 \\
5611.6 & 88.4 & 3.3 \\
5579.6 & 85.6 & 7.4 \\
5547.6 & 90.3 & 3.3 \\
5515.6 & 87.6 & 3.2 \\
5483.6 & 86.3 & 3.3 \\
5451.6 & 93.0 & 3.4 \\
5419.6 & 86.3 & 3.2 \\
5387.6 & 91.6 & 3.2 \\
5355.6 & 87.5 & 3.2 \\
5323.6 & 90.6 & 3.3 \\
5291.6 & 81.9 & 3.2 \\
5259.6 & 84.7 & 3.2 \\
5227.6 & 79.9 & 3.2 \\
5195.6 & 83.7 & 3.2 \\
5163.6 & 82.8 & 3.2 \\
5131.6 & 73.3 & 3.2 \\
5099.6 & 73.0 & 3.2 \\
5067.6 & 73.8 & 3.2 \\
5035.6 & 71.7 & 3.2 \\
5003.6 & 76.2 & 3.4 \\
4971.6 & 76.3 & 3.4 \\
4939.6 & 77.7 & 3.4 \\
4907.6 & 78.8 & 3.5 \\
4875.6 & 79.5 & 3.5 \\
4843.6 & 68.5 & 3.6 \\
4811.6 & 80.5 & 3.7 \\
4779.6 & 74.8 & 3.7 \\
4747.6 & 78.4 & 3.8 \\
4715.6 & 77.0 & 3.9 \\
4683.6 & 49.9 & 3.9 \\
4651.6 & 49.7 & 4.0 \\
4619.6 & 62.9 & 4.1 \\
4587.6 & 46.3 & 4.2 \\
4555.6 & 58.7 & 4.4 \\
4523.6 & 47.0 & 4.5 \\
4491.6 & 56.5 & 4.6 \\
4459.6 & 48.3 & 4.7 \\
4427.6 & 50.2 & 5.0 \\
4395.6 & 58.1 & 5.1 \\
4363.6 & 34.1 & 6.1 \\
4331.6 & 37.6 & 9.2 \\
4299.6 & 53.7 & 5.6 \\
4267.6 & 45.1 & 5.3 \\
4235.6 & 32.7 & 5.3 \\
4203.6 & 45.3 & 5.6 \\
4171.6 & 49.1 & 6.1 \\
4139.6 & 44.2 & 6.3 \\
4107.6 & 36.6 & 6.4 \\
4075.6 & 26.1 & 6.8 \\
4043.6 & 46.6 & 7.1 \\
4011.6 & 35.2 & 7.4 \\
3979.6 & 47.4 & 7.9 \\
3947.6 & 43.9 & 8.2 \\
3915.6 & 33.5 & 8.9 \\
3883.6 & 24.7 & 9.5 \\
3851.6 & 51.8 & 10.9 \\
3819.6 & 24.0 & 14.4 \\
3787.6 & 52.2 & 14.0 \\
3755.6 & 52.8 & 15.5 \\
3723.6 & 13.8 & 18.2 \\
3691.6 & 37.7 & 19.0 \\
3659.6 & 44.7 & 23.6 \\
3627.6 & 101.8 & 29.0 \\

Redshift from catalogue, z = 0.181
